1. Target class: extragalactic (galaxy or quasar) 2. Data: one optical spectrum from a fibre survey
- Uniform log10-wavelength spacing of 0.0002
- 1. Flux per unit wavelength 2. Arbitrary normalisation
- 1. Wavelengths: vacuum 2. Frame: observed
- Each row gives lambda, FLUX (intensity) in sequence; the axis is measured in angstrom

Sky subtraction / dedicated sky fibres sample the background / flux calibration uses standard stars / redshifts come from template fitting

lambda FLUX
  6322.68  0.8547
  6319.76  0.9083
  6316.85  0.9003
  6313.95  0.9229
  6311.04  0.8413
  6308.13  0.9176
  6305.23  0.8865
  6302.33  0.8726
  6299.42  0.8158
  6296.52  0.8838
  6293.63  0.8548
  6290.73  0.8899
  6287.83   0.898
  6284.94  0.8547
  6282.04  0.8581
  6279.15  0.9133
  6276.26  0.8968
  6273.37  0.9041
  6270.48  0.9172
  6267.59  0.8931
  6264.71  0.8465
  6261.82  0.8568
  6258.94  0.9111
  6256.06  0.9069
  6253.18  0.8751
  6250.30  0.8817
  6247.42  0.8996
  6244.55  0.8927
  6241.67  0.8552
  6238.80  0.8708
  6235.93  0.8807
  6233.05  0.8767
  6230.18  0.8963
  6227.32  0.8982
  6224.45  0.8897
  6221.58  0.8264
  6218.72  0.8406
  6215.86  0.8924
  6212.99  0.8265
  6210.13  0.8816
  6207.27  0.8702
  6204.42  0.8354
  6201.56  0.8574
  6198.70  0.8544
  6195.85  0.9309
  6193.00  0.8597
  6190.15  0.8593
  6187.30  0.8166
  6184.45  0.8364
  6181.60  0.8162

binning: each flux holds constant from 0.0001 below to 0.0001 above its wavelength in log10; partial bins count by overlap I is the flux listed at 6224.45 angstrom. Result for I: 0.8897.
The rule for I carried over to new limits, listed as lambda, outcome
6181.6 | 0.8162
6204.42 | 0.8354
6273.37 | 0.9041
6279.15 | 0.9133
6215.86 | 0.8924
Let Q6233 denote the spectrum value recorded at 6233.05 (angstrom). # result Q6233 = 0.8767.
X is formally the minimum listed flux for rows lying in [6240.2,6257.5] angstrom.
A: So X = 0.8552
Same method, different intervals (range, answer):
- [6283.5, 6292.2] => 0.8547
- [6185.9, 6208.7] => 0.8166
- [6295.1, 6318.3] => 0.8158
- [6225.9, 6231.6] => 0.8963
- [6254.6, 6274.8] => 0.8465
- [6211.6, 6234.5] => 0.8264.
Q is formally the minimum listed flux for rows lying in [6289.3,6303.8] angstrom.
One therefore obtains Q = 0.8158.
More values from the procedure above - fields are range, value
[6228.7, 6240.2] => 0.8708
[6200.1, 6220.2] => 0.8265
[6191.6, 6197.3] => 0.8597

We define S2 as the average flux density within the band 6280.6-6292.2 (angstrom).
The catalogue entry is 0.875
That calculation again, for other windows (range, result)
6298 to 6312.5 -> 0.866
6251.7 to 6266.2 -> 0.88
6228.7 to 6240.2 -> 0.881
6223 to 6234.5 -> 0.89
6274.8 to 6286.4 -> 0.881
